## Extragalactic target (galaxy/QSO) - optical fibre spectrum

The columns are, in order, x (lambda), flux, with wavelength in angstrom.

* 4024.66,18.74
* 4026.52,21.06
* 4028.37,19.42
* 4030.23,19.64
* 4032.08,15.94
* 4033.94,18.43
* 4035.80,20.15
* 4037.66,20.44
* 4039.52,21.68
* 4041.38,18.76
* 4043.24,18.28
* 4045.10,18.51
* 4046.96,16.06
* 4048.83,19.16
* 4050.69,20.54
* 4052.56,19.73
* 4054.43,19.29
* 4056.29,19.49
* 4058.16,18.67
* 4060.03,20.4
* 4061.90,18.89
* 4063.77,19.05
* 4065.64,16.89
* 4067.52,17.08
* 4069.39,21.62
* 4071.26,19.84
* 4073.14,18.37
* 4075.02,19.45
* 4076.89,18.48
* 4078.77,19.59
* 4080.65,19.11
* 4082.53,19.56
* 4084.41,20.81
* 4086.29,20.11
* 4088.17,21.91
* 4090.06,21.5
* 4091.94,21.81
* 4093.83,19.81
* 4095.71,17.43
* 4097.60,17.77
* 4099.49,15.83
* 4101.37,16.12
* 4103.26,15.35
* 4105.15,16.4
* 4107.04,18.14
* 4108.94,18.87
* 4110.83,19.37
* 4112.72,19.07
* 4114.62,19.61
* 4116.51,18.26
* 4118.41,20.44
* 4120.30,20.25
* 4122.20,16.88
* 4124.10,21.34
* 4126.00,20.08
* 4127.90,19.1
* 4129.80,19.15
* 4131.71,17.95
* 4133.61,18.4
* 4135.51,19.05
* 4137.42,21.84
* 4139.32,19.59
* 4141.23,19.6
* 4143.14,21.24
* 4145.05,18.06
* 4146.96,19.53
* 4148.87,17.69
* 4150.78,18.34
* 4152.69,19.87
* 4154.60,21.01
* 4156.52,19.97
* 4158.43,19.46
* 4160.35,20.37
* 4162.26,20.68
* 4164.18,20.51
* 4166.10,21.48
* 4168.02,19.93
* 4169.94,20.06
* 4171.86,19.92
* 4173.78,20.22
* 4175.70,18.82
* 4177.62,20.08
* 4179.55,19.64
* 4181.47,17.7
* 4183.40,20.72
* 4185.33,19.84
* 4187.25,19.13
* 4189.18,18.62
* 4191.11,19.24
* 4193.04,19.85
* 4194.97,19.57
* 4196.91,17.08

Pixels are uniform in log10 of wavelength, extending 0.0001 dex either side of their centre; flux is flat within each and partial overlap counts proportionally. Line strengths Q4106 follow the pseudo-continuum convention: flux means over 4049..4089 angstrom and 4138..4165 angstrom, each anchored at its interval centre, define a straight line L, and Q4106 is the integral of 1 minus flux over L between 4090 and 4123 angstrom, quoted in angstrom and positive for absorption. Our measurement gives 2.0 angstrom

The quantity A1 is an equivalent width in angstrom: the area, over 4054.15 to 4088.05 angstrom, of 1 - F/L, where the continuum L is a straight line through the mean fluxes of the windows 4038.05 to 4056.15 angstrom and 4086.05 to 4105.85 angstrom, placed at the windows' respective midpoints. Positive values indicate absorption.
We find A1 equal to -0.9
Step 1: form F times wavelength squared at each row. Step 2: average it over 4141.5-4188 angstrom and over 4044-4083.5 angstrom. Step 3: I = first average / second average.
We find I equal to 1.1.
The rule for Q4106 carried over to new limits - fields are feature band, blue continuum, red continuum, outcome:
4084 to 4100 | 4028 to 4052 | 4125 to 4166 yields -0.3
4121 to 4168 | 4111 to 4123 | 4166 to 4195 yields -0.7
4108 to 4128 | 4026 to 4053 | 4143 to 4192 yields 0.1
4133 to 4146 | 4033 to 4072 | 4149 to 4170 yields 0.1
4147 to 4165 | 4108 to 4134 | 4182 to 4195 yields -0.4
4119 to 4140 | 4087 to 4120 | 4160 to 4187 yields -0.3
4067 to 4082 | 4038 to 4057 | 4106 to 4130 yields 0.0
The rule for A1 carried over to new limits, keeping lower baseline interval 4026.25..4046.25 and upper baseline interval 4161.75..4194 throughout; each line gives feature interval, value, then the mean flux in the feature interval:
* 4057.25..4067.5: 0.4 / 18.6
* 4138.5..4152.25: 0.3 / 19.2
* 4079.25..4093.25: -0.9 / 20.6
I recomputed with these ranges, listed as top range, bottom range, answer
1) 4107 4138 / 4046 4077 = 1.04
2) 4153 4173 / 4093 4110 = 1.21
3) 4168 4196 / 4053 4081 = 1.08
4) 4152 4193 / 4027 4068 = 1.11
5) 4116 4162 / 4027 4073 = 1.07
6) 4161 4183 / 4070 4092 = 1.04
